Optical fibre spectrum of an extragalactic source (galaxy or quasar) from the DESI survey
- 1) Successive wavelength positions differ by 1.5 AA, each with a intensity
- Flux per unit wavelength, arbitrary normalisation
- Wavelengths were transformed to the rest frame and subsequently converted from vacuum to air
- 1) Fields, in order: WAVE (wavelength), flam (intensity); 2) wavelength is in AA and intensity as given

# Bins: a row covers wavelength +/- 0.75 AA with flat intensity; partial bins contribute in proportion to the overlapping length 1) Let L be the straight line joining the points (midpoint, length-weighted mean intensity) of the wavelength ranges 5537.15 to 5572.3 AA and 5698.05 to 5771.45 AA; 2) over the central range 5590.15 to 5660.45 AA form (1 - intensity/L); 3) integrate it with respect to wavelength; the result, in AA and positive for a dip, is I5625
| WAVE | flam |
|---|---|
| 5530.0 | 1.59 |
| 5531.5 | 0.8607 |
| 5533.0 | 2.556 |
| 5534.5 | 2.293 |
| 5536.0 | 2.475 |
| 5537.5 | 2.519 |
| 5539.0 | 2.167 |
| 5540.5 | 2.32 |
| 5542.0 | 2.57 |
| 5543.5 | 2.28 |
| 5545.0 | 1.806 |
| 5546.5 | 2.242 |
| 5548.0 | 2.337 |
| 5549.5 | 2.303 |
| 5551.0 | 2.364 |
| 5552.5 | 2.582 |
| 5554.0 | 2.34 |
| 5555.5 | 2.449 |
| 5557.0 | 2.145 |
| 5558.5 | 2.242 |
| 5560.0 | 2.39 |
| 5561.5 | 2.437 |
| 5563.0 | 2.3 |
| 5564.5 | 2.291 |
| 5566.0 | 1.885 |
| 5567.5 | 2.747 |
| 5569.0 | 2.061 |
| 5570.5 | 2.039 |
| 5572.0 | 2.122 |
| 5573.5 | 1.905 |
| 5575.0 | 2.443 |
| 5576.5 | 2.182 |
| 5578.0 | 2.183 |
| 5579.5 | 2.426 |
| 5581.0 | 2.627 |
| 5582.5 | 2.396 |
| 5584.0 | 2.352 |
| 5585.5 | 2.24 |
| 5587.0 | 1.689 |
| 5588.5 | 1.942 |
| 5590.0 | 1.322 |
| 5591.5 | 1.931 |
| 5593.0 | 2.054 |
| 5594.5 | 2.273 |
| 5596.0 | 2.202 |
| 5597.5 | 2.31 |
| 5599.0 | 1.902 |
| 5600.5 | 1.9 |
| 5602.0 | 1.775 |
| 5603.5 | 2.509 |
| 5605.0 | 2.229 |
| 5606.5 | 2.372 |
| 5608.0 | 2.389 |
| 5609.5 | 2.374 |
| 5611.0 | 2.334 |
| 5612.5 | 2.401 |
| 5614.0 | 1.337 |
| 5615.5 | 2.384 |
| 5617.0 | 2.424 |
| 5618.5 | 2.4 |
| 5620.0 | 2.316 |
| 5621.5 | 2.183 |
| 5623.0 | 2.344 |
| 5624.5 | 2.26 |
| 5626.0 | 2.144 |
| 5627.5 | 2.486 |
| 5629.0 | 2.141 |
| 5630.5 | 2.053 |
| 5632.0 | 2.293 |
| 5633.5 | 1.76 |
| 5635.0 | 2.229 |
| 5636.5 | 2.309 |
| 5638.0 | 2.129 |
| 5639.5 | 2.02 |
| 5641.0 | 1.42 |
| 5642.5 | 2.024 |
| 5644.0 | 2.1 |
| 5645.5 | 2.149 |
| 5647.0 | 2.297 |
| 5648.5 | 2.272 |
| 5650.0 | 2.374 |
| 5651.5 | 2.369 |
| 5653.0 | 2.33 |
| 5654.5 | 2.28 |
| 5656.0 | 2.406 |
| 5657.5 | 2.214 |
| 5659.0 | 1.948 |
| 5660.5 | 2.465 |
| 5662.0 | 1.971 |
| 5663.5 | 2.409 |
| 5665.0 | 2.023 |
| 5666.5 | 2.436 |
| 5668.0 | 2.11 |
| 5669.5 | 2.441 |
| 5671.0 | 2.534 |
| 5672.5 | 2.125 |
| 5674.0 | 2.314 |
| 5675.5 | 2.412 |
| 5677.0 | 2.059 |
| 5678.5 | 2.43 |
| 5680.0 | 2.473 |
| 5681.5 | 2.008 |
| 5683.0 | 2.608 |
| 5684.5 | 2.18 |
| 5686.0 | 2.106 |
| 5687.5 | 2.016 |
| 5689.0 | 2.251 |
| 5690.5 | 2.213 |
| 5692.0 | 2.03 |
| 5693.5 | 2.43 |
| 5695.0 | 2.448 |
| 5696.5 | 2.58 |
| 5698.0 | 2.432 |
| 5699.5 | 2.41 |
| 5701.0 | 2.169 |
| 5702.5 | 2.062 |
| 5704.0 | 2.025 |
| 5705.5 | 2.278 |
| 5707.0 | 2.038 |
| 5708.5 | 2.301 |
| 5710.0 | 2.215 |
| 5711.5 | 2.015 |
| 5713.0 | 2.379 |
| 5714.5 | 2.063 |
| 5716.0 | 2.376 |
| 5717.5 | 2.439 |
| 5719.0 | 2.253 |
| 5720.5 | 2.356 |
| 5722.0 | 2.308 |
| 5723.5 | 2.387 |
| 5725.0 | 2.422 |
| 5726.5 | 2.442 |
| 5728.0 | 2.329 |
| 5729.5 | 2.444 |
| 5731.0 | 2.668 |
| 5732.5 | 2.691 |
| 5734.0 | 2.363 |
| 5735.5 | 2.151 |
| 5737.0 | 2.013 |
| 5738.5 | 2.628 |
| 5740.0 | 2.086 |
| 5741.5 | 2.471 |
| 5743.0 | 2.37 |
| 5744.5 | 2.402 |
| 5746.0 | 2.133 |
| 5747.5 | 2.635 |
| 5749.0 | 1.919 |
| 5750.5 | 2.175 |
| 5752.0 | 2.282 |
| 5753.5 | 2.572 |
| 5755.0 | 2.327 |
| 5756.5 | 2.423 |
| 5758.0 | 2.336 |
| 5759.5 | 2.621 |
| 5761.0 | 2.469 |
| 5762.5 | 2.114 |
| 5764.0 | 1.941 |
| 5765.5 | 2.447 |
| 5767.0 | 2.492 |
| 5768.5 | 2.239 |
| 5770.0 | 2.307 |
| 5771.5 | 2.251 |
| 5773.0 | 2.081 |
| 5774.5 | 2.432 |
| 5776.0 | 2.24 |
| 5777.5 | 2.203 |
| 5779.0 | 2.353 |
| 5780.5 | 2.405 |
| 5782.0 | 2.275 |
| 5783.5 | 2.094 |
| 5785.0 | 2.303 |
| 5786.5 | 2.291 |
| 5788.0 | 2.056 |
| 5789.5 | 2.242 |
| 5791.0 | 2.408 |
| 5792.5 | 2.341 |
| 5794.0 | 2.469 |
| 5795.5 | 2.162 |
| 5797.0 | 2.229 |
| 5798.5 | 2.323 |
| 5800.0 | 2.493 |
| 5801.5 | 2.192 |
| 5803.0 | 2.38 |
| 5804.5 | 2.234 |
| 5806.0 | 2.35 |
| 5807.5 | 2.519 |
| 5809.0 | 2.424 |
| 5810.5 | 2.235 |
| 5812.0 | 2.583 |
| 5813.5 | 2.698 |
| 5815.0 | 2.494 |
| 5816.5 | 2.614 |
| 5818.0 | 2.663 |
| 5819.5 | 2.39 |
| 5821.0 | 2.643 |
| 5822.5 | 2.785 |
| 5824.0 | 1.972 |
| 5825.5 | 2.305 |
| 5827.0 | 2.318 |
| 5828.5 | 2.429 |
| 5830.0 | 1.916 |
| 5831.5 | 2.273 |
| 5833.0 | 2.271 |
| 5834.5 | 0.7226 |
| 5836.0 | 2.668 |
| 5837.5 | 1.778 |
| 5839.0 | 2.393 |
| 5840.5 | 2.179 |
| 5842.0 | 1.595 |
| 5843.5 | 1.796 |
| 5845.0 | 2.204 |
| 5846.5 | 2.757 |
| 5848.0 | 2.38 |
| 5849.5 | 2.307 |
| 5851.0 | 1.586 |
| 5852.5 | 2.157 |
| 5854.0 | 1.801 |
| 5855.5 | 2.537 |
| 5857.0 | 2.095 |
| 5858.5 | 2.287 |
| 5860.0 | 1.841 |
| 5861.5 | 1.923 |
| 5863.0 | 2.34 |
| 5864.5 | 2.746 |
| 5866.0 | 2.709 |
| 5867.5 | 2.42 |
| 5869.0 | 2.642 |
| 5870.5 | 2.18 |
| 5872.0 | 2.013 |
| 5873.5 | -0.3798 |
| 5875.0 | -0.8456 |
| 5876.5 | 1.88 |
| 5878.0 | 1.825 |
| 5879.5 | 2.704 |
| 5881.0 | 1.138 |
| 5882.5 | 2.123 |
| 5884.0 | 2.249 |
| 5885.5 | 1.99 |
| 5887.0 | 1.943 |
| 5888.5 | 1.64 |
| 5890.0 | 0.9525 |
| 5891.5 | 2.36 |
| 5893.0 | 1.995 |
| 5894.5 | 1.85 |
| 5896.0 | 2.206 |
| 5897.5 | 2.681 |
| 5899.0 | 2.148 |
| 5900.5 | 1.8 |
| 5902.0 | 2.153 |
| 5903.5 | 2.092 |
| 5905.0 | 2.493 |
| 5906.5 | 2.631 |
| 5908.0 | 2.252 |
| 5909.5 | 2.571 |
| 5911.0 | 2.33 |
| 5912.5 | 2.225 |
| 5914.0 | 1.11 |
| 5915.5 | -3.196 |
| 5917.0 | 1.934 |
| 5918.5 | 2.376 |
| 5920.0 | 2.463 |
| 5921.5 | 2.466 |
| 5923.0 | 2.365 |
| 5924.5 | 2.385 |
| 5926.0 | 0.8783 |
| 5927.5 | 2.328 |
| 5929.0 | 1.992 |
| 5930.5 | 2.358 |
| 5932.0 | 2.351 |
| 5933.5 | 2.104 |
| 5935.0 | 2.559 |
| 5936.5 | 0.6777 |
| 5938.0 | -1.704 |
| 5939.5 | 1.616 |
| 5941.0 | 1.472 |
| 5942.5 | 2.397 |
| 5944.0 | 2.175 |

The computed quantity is 3.70 AA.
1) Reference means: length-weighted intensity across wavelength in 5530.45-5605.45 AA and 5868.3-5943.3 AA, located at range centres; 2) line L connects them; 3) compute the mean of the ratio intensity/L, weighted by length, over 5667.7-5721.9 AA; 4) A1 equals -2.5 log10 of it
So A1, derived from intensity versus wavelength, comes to -0.12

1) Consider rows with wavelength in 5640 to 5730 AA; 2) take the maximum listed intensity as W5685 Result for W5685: 2.608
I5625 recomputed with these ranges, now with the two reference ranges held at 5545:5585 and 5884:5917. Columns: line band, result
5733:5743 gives -1.2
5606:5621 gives -0.3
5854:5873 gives -3.8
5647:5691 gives -2.5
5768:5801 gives -4.8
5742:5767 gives -3.7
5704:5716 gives -0.5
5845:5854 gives -1.4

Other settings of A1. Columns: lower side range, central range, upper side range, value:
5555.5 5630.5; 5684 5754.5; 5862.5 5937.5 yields -0.11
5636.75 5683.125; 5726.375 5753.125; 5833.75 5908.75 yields -0.10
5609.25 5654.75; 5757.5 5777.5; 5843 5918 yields -0.13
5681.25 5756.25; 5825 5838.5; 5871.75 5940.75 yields -0.06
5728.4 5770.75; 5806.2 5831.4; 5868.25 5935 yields -0.14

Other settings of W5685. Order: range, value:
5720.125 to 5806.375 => 2.691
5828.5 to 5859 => 2.757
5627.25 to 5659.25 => 2.486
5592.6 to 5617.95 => 2.509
